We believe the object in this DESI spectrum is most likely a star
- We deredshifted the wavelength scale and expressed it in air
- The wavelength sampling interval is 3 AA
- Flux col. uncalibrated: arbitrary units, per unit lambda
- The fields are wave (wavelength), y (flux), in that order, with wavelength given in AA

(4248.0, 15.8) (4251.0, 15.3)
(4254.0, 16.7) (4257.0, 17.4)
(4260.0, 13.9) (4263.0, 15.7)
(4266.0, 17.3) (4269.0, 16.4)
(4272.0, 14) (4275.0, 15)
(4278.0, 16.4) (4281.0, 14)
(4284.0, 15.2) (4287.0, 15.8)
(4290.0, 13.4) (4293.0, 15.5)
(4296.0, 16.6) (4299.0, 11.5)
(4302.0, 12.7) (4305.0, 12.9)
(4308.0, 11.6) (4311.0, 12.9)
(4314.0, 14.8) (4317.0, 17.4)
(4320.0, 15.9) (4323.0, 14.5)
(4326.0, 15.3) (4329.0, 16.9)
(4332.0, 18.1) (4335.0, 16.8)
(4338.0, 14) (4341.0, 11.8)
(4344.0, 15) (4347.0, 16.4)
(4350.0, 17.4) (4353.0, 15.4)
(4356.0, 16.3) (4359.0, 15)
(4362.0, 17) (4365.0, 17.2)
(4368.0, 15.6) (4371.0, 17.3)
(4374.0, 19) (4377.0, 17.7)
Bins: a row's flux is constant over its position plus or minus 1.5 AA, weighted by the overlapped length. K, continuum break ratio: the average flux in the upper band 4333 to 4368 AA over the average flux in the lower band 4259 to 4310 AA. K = 1.1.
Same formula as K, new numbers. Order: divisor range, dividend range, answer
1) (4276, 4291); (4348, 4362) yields 1.08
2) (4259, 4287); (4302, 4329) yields 0.94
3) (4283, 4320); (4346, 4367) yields 1.15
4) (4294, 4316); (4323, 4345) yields 1.14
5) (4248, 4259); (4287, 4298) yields 0.93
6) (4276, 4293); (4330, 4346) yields 1.02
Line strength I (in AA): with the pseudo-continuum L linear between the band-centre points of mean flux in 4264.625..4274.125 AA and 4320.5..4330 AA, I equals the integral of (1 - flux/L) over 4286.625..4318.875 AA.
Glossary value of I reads 3.3 AA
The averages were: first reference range 15.8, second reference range 15.5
